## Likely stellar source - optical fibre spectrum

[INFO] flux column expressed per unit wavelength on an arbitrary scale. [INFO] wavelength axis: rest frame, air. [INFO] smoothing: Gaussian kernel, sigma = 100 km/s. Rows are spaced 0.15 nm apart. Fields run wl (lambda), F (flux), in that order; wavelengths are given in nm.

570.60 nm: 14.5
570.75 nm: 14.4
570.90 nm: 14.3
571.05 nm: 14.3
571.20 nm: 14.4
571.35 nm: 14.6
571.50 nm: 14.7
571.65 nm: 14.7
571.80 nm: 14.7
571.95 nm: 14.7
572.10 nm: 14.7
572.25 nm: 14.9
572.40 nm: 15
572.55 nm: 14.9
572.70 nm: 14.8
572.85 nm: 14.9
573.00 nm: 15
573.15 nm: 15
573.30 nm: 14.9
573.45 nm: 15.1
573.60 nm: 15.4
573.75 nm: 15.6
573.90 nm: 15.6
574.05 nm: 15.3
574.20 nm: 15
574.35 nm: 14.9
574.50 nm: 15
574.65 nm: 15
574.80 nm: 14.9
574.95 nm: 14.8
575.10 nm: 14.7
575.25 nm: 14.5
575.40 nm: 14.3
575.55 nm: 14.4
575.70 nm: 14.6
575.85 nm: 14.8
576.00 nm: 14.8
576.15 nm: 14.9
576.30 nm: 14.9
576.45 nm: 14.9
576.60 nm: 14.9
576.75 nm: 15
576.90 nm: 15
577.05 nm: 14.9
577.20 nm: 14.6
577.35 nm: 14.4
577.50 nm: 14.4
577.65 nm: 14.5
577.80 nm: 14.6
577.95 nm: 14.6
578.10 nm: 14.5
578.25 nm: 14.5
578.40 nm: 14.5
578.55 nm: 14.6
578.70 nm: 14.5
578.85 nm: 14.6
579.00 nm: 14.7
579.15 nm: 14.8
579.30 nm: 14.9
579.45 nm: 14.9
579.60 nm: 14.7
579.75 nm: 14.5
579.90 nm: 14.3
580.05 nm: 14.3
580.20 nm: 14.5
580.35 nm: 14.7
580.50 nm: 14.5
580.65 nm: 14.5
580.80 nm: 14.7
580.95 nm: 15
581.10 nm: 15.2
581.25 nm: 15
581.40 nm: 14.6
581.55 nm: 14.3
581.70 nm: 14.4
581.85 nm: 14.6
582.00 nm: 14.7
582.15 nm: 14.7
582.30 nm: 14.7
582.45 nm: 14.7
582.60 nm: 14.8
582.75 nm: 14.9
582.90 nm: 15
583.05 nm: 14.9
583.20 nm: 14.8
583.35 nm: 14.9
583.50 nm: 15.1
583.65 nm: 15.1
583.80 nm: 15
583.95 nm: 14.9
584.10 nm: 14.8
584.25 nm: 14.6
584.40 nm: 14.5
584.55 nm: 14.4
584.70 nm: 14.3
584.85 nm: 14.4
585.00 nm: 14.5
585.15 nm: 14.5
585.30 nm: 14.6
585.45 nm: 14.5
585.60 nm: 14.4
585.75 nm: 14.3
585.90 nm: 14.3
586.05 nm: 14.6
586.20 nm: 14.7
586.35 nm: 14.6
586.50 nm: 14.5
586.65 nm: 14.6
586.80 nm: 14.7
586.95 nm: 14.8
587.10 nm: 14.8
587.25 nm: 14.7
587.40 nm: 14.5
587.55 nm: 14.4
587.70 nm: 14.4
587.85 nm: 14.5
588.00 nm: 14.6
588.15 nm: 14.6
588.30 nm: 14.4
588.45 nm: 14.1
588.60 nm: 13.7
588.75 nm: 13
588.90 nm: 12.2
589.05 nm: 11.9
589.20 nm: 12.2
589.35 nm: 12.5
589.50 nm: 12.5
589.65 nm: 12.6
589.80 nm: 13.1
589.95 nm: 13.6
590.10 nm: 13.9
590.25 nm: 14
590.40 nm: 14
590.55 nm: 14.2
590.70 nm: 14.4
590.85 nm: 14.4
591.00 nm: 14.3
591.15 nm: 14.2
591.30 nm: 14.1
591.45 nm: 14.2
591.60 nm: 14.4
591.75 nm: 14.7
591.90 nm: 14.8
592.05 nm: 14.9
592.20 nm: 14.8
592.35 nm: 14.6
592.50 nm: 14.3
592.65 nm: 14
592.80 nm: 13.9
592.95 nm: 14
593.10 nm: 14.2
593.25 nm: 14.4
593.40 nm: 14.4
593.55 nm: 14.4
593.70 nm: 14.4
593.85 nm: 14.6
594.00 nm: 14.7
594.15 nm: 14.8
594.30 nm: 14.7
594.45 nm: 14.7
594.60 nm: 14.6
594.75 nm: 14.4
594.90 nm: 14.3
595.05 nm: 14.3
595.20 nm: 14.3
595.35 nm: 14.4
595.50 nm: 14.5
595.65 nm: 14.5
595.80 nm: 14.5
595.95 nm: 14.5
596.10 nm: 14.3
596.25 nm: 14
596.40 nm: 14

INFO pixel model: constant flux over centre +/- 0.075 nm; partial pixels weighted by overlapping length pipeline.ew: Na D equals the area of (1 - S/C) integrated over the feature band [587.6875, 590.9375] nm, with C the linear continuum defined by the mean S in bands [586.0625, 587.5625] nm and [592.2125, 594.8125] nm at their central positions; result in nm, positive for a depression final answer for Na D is 0.22 nm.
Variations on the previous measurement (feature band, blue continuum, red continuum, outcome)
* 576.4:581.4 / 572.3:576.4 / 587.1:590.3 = -0.06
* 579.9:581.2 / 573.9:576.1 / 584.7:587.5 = 0.00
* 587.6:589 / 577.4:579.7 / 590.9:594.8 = 0.06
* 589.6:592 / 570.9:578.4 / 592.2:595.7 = 0.07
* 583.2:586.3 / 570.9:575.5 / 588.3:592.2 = -0.12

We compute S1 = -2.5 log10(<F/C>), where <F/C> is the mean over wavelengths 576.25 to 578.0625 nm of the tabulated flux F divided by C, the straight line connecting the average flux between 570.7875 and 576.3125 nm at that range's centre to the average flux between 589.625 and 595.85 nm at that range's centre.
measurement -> 0.00 mag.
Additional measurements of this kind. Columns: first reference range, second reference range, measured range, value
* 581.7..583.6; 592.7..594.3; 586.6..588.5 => 0.00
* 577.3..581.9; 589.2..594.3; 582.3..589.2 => -0.01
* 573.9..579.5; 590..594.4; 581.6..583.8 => -0.02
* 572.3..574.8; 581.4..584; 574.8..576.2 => 0.03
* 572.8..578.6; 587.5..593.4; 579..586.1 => -0.02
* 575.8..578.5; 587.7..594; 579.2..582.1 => -0.01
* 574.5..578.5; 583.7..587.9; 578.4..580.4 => 0.00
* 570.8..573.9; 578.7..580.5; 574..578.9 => 0.00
